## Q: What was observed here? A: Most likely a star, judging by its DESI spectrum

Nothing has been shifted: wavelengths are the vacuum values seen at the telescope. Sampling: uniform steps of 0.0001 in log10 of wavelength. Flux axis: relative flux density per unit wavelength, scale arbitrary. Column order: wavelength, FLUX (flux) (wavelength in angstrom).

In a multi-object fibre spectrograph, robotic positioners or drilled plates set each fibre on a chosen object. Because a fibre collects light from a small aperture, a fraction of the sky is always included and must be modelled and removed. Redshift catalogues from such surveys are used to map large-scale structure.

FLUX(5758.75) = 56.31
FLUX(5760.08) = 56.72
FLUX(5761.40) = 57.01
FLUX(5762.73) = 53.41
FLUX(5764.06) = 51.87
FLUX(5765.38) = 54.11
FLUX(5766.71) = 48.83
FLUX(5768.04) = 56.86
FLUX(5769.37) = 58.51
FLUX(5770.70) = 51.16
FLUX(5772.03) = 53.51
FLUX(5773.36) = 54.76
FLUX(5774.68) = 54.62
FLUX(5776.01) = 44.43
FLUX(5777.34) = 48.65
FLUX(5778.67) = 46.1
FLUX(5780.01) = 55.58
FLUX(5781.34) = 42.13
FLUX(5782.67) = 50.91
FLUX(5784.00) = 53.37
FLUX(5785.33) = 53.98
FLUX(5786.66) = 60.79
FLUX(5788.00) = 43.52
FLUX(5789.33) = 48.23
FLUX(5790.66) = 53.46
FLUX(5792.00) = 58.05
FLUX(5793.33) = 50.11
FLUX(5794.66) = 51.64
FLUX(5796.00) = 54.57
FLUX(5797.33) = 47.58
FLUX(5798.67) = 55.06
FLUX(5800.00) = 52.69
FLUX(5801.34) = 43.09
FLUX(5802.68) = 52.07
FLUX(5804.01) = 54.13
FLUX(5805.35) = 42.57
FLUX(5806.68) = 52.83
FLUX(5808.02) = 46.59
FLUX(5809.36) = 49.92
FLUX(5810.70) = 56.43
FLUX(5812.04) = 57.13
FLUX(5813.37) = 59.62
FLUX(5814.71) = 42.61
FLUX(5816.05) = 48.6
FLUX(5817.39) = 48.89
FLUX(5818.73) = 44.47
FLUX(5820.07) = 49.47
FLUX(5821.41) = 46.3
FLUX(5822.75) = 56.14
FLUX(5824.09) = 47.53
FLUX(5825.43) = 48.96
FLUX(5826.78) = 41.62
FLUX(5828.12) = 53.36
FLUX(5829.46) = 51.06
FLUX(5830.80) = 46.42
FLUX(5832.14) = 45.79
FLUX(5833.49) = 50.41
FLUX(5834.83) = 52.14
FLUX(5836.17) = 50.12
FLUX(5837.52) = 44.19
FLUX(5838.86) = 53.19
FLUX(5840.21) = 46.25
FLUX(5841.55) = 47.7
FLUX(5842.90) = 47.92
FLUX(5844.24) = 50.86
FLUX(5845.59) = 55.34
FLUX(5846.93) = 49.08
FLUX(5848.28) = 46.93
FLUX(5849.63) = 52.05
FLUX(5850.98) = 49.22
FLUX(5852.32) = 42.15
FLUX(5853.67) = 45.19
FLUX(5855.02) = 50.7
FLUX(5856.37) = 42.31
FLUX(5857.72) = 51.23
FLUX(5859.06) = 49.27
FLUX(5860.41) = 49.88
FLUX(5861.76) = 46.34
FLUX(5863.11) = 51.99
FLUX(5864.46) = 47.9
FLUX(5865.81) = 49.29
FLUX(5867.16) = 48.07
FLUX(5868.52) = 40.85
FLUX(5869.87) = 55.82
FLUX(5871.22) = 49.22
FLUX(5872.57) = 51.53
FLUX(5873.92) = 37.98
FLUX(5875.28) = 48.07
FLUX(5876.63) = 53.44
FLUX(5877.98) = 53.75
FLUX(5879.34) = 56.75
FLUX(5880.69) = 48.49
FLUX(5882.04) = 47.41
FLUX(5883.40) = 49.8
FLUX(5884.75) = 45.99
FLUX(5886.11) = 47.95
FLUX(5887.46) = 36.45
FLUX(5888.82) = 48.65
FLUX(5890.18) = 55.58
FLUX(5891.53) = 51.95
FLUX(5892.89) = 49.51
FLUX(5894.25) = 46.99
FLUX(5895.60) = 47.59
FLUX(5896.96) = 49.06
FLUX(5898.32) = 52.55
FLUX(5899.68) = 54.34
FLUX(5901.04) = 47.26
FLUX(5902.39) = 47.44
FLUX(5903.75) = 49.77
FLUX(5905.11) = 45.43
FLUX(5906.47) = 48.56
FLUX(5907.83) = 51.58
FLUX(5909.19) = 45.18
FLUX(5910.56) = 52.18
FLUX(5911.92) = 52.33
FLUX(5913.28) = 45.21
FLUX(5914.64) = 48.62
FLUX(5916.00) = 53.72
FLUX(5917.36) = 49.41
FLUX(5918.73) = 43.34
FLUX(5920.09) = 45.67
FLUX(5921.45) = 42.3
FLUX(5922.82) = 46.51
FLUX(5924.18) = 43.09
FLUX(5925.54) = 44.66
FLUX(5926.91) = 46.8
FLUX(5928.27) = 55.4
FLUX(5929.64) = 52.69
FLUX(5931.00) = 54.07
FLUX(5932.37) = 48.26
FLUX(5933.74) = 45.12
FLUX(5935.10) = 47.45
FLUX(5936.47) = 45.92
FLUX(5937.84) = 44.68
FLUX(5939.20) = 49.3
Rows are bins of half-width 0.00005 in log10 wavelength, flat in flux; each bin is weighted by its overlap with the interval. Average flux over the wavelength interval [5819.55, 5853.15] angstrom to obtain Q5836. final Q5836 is 48.9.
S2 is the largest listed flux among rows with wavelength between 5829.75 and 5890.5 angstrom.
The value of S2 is 56.75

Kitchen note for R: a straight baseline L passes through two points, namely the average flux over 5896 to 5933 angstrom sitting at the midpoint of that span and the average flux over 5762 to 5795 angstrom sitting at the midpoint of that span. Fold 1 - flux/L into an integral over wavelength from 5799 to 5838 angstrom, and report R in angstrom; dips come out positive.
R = 1.10 angstrom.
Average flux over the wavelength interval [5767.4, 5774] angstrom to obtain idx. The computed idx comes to 54.9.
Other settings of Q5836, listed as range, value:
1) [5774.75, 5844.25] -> 50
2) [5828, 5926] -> 48.6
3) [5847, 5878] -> 48.3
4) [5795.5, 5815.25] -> 51.2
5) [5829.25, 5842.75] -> 48.6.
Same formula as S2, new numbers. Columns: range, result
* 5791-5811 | 58.05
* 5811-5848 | 59.62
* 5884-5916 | 55.58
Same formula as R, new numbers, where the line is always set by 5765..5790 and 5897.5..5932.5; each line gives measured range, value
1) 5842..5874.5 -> 1.0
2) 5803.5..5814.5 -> -0.2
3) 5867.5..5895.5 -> 0.4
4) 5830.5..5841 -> 0.4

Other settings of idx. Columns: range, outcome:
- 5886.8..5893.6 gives 48.4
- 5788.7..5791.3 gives 50.9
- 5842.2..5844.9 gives 49.4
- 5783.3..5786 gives 53.8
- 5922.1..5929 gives 47.3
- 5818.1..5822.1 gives 46.8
